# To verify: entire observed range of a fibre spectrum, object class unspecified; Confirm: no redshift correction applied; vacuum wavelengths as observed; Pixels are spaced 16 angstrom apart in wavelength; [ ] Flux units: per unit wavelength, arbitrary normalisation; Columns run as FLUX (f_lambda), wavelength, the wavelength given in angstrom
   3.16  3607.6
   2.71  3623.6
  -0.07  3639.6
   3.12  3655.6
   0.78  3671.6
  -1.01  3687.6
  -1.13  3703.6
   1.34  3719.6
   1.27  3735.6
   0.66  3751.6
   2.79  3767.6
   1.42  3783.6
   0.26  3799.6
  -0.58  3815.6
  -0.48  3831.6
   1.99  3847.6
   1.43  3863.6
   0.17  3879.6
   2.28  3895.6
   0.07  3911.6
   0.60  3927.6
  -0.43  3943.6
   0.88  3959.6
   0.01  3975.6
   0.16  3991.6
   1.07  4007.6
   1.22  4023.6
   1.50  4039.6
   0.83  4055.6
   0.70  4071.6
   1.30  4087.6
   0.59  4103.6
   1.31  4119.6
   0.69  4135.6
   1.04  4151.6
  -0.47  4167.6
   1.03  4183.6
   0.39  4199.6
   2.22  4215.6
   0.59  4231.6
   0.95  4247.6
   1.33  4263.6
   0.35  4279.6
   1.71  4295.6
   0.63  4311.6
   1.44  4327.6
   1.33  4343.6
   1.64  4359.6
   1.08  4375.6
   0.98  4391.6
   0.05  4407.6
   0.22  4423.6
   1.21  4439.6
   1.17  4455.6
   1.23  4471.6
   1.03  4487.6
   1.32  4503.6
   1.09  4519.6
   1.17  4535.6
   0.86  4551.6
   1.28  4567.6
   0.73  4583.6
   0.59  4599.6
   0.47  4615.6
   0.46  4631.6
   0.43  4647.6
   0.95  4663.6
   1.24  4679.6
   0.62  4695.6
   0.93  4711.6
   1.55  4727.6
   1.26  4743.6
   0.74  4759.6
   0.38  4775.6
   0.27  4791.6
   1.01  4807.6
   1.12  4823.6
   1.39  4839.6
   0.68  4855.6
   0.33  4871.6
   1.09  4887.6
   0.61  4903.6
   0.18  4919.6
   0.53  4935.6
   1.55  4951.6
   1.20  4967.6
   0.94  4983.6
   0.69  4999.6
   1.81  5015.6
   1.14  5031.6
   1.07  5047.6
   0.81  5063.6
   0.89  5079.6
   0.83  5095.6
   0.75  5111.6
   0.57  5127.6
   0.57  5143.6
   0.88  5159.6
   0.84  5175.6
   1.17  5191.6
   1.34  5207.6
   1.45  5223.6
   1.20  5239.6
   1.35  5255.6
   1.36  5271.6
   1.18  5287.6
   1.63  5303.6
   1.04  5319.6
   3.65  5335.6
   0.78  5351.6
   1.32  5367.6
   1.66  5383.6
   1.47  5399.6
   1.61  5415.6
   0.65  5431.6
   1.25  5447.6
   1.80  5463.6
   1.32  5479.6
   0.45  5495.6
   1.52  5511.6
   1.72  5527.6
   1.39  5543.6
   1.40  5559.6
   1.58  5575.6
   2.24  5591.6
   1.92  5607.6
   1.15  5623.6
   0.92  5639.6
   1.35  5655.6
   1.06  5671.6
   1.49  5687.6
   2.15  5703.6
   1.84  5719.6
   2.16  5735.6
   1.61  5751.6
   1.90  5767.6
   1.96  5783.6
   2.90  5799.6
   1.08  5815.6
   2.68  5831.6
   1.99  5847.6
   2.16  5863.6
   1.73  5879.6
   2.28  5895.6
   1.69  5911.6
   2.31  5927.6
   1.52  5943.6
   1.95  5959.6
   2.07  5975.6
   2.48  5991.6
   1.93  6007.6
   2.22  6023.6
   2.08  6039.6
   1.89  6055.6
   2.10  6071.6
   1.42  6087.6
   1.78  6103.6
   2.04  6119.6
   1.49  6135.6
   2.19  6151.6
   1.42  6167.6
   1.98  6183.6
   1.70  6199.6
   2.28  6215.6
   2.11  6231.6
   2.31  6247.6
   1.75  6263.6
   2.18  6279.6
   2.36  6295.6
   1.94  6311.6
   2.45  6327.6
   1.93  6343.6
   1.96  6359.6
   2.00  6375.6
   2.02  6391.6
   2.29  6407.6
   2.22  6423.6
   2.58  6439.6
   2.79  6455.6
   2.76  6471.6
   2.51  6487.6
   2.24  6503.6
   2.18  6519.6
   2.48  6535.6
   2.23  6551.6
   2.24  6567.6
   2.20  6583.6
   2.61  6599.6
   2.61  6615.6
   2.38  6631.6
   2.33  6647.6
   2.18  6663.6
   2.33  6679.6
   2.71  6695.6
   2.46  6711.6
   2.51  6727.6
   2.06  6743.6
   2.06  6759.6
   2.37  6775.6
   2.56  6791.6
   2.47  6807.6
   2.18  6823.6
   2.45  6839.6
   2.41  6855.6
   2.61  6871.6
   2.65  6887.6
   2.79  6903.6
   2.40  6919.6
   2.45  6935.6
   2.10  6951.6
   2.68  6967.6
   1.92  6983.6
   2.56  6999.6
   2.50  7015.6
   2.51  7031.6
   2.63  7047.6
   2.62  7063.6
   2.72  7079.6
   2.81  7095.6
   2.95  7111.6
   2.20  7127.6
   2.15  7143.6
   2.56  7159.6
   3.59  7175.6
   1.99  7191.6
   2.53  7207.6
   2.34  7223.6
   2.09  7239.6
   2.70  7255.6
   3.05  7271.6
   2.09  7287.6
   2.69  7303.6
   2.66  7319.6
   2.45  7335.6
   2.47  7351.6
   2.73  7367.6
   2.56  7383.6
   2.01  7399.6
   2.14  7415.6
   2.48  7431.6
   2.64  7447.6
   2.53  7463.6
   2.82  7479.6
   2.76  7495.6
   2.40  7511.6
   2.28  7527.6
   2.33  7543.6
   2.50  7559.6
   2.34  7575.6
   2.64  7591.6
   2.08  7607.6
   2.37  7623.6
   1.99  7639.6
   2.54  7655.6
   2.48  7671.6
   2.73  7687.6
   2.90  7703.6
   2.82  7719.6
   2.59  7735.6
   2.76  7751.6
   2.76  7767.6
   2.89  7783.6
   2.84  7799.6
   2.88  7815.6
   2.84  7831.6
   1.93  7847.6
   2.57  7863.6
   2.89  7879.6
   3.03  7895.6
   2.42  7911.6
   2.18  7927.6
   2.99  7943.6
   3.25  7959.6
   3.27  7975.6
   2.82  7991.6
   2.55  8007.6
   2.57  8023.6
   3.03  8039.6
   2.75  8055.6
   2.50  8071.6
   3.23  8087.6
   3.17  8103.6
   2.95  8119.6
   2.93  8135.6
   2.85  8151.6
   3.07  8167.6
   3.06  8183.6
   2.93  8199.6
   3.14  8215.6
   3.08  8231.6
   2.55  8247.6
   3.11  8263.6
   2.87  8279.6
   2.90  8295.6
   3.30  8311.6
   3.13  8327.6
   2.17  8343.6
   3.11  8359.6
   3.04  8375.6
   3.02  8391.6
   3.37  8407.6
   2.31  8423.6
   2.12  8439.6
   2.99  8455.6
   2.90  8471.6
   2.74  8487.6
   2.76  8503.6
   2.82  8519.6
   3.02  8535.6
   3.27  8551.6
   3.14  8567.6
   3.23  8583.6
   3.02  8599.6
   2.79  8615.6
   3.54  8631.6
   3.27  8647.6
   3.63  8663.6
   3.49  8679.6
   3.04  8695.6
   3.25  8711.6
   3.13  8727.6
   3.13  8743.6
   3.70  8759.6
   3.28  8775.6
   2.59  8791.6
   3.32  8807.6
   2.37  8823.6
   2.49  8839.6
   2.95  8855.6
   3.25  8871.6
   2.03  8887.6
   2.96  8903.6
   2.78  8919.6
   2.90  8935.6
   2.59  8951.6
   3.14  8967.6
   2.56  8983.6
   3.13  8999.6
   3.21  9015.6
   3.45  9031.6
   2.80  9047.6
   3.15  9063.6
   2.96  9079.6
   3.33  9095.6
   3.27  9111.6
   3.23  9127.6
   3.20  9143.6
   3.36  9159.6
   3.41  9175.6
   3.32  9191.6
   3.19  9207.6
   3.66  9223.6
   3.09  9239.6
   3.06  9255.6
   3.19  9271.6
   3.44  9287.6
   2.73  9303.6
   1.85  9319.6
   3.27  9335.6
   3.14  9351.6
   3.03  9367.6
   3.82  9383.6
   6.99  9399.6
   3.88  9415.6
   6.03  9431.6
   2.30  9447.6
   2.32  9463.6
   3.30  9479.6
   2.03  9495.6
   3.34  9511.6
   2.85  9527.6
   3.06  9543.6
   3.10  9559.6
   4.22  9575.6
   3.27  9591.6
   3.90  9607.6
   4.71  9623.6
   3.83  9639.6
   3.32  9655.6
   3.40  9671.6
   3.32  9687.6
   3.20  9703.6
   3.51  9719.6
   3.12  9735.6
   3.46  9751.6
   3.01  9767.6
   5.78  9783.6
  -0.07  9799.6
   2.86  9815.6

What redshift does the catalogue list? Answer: 0.43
